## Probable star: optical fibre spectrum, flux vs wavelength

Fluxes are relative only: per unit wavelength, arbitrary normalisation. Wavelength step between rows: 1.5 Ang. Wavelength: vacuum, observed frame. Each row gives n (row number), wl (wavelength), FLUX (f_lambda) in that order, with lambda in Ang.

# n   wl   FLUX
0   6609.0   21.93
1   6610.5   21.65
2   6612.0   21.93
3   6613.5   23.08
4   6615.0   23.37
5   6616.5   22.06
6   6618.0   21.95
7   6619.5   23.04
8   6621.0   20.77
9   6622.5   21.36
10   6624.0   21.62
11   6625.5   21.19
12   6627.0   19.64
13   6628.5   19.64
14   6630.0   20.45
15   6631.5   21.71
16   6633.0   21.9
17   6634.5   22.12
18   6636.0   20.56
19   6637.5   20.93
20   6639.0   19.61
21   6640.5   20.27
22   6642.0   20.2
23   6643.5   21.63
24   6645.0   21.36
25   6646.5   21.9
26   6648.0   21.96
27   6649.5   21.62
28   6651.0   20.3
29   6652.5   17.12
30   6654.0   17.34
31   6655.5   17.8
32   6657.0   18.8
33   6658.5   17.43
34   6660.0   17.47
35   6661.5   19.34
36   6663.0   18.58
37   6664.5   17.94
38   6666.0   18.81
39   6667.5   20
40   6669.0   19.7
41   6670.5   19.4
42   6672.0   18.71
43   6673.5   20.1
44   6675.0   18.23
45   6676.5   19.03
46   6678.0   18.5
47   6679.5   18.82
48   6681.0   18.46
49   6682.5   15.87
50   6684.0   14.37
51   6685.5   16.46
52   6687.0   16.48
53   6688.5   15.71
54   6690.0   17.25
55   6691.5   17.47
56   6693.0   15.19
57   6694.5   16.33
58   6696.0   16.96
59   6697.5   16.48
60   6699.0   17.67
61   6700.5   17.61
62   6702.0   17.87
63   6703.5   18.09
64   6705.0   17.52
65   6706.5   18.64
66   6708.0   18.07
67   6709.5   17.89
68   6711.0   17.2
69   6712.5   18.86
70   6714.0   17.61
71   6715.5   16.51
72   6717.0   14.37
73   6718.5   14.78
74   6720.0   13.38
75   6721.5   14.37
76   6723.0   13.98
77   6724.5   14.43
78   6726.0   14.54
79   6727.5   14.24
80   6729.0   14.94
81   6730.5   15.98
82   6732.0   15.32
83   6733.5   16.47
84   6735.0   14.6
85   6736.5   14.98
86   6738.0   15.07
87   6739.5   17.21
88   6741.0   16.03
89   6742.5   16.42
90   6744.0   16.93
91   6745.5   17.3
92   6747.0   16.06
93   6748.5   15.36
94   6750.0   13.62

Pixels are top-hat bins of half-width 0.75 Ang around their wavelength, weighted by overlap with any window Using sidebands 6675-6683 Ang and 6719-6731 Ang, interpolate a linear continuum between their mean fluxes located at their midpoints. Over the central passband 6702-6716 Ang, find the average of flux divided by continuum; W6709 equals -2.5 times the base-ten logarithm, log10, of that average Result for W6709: -0.135 mag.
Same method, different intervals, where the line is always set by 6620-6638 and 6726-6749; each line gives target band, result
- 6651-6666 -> 0.083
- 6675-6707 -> 0.050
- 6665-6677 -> -0.014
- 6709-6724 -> 0.064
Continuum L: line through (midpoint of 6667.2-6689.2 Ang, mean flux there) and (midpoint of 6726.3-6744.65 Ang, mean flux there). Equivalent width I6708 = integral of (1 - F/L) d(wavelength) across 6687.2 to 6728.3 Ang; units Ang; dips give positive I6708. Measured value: 0.9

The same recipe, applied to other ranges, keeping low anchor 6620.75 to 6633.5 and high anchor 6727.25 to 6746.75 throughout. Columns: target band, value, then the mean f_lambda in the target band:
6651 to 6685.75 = 1.4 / 18.3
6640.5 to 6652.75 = -0.5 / 20.9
